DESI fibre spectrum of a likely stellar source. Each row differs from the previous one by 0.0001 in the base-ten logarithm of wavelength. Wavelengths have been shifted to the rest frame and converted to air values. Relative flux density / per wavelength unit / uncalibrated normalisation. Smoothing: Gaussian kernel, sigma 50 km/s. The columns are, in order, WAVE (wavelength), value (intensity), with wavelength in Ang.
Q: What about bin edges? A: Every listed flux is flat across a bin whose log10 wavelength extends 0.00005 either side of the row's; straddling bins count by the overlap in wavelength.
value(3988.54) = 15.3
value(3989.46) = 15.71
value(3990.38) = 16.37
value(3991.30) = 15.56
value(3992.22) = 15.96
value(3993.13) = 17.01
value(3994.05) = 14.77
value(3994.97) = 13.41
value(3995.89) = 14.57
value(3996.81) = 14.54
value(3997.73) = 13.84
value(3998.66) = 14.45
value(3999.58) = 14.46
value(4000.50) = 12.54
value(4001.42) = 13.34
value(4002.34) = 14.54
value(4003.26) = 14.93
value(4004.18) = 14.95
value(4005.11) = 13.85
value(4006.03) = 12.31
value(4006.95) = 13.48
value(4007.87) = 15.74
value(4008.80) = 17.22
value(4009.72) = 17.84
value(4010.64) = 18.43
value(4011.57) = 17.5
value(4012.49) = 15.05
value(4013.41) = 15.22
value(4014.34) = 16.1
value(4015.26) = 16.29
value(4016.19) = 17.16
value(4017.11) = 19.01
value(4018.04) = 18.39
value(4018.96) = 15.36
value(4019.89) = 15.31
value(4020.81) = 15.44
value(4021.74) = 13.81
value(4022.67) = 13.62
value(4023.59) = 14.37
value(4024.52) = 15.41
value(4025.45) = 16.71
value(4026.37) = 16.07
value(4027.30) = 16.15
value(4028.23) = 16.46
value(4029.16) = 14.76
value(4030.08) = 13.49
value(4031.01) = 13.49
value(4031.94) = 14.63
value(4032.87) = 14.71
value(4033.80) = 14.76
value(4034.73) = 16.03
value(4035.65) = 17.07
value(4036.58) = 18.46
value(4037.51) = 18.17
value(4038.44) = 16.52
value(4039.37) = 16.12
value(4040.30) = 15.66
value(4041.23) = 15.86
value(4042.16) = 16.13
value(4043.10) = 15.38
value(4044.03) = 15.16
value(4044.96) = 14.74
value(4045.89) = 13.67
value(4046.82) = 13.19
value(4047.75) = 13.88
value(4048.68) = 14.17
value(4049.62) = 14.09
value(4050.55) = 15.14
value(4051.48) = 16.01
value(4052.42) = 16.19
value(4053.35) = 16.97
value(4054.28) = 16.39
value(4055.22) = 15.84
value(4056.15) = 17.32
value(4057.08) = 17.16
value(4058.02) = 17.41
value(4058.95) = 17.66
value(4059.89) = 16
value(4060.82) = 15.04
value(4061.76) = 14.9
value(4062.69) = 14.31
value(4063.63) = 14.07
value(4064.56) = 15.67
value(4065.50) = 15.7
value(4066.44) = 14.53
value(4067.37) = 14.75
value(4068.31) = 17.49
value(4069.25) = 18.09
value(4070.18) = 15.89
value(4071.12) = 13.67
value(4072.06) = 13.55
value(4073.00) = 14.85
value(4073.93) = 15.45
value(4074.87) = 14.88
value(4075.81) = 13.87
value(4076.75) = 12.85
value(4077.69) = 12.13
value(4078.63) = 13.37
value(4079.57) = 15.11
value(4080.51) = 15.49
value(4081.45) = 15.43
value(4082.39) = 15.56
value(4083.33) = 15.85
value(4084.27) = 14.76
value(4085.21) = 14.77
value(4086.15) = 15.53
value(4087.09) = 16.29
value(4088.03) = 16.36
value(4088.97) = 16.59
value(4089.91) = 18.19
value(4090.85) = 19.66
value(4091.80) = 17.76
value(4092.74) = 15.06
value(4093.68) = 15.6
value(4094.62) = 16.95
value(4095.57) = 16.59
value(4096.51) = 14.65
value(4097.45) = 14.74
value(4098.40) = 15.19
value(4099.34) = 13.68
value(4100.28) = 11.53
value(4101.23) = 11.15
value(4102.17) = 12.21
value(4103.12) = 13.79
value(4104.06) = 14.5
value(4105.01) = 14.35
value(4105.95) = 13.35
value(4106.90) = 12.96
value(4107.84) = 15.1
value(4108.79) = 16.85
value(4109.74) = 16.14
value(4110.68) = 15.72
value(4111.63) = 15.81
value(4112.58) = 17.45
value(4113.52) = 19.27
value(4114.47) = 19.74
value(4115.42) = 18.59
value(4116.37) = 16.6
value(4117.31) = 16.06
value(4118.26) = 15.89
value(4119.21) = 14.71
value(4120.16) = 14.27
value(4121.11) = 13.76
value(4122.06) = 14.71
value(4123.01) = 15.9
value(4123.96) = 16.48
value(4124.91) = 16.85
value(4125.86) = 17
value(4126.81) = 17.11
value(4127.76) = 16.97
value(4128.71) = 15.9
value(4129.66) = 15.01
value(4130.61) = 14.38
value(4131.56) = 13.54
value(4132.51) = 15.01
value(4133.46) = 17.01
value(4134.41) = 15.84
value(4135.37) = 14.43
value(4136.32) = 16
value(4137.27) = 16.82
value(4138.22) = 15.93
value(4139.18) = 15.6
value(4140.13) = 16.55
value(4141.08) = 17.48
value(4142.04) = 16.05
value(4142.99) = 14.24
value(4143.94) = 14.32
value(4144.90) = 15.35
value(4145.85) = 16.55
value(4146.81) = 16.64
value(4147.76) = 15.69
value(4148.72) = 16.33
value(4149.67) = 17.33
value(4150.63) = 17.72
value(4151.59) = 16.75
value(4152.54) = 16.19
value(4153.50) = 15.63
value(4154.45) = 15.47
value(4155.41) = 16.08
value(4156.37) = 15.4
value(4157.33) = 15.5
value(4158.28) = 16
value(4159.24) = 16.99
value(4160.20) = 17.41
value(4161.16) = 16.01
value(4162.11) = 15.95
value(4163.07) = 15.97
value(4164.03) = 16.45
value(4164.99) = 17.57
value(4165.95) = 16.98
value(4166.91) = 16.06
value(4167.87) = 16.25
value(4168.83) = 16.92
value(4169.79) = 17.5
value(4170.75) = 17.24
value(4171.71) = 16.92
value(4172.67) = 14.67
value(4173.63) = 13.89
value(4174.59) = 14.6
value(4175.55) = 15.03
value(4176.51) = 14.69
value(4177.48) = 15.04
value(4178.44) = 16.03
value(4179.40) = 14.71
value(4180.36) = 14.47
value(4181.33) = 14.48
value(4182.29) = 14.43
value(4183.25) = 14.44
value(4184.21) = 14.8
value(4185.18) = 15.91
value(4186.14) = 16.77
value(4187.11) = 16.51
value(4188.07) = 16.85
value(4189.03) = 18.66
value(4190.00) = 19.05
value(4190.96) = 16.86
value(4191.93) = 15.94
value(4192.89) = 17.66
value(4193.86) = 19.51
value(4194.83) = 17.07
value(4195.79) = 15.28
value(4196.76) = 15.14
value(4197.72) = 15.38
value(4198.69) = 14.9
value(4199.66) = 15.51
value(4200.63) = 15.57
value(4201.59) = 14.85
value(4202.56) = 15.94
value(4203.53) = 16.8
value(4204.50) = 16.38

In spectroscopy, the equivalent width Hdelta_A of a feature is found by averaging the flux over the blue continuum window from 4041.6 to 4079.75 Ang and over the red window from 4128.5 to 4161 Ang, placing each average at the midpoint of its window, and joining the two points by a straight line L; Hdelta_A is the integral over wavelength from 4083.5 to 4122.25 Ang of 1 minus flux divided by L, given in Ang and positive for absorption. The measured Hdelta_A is 0.0 Ang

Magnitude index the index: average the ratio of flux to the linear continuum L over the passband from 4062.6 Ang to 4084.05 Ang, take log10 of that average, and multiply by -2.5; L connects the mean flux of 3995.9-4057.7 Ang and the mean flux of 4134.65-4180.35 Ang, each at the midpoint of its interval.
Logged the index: 0.05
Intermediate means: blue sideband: 15.5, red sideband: 16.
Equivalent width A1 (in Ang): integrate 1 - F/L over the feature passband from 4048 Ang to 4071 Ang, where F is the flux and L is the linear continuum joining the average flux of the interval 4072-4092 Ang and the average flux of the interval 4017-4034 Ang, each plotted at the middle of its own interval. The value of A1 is -0.7 Ang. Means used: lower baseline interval 15.3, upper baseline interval 15.4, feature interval 15.8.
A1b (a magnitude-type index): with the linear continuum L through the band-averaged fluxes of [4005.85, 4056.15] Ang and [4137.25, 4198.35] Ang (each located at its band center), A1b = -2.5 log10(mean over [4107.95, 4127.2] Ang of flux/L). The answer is -0.03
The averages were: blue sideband 15.7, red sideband 16.1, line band 16.4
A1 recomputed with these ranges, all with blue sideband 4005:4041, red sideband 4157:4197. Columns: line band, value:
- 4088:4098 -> -0.36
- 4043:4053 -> 0.75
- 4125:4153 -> 0.13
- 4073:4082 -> 0.91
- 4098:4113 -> 1.55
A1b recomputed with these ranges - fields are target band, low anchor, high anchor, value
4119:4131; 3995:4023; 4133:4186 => 0.01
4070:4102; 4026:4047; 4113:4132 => 0.06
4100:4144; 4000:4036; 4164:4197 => 0.02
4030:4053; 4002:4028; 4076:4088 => 0.00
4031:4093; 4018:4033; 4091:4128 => -0.02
